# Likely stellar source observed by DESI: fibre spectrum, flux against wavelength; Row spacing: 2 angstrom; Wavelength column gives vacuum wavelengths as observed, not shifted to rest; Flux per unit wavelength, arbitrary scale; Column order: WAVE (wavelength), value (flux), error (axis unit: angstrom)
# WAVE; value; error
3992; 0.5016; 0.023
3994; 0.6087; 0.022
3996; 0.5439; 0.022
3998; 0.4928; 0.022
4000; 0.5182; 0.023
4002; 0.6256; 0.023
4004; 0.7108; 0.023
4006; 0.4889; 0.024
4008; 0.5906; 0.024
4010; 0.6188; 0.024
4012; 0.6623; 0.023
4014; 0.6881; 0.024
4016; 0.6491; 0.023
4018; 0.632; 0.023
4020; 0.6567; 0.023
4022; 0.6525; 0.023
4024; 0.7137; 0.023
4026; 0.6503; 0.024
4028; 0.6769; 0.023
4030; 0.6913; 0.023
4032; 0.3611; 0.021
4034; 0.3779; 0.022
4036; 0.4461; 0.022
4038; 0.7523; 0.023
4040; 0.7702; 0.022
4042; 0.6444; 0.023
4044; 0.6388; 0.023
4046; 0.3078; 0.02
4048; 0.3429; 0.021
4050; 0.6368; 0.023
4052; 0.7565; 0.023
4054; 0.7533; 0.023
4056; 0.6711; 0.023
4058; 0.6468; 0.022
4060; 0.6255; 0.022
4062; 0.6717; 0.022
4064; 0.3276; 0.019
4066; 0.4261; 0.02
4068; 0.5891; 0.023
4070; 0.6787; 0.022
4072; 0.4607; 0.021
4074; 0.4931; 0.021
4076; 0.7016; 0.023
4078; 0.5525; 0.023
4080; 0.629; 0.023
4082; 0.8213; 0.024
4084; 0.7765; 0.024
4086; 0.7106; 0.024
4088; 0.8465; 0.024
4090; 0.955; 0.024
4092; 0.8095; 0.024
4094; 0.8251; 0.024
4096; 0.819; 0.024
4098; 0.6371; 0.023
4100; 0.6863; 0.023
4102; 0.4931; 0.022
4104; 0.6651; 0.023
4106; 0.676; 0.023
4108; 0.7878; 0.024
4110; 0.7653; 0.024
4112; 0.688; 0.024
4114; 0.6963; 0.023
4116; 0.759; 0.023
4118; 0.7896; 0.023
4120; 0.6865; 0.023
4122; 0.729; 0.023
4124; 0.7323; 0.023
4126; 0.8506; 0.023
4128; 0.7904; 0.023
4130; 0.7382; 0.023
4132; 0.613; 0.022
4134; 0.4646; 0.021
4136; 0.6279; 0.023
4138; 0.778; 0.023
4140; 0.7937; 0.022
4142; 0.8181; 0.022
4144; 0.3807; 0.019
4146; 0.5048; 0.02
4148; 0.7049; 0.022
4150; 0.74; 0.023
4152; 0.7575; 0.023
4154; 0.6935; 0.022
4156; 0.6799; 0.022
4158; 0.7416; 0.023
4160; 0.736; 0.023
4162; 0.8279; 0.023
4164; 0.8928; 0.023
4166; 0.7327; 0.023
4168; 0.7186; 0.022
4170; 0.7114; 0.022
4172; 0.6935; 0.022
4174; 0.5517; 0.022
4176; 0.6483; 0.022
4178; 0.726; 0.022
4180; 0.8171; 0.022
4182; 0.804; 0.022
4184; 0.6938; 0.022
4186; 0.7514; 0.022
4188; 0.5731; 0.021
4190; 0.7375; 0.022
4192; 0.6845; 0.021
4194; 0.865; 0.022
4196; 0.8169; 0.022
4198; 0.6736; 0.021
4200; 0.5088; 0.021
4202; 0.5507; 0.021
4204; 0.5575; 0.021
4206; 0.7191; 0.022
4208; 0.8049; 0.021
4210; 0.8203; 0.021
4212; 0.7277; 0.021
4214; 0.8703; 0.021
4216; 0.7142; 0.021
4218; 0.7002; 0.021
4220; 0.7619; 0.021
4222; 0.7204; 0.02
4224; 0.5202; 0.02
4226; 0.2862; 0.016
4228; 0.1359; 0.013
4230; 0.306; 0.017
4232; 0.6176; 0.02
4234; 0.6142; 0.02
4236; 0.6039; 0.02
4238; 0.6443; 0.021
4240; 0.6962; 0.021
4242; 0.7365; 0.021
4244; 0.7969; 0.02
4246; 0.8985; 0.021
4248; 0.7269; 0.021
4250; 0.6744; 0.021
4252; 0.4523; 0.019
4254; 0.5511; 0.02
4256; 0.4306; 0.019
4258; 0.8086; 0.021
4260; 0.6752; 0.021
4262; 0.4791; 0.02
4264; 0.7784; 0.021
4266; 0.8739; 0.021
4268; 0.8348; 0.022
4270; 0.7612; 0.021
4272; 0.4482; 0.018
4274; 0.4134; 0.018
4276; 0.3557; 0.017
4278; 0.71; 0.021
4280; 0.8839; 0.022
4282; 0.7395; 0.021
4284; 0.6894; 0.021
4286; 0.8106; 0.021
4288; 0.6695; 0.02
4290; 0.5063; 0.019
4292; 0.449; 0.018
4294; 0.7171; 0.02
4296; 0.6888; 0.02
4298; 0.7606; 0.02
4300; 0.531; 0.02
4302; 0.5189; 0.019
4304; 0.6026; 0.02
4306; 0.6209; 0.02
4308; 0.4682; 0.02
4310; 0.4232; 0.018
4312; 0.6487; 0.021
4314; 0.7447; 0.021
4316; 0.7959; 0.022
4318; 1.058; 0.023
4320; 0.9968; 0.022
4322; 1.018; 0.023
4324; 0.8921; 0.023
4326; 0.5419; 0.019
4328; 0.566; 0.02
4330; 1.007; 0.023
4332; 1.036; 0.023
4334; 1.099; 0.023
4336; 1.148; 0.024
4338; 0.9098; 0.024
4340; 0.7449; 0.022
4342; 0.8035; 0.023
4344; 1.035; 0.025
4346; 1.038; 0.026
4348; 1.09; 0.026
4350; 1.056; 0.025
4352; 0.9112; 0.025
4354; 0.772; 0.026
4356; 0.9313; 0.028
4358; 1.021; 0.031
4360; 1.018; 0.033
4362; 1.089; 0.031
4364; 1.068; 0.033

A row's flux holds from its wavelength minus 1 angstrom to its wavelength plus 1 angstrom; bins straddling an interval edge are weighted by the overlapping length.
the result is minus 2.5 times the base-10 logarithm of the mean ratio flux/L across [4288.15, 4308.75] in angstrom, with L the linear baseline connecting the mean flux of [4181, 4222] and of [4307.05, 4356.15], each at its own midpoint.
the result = 0.37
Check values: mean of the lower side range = 0.717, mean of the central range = 0.591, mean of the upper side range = 0.869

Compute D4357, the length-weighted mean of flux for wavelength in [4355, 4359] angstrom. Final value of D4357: 0.976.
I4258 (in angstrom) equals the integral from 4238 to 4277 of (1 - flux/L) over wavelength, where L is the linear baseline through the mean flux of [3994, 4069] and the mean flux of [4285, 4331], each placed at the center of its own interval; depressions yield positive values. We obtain 1.5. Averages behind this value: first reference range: 0.595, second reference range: 0.697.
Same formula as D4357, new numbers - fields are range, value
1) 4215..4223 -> 0.724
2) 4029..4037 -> 0.469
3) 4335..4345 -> 0.928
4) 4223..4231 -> 0.312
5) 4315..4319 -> 0.927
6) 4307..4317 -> 0.616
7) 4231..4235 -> 0.616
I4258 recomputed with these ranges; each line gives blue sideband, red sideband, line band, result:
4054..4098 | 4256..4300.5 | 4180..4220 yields -3.3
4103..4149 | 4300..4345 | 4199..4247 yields 7.0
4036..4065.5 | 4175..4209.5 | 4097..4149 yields -2.7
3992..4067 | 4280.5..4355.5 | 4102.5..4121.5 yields -2.0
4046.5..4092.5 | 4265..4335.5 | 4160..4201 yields -2.8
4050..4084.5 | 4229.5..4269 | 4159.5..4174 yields -2.3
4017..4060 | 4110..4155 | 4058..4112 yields -1.3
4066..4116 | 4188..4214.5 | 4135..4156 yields 0.7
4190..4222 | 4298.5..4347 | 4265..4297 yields 4.7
